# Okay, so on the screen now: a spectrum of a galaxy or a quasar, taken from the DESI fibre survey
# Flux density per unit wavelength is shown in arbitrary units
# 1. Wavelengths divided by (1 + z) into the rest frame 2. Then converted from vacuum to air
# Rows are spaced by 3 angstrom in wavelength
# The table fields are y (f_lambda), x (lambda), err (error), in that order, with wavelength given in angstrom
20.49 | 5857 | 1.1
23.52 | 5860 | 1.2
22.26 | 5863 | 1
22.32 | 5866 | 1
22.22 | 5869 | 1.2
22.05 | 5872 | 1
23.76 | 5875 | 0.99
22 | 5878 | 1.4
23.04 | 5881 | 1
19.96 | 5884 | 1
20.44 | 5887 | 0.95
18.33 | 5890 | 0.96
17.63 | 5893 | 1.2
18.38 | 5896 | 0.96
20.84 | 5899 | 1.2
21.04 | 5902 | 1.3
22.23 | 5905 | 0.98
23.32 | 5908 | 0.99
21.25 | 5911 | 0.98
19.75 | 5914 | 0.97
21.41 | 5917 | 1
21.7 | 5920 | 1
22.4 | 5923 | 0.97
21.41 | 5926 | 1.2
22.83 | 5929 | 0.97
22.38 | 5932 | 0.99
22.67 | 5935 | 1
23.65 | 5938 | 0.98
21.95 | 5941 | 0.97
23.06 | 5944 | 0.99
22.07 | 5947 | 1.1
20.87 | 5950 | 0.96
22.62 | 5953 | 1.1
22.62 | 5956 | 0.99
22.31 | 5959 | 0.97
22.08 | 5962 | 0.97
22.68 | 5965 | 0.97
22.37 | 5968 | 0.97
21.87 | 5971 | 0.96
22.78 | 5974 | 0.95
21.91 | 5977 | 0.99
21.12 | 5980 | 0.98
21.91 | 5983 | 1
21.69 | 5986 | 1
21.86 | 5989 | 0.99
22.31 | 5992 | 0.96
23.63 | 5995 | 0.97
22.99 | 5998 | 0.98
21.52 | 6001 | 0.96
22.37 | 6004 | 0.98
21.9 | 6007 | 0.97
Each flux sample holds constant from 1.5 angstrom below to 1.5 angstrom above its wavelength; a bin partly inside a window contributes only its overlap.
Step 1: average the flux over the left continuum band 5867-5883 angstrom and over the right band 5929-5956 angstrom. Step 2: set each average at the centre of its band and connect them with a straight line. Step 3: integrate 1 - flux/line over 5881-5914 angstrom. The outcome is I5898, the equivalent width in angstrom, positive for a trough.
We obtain 3.0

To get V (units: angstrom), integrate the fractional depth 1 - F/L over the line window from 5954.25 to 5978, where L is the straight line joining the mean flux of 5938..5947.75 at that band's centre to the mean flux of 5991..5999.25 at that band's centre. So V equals 0.45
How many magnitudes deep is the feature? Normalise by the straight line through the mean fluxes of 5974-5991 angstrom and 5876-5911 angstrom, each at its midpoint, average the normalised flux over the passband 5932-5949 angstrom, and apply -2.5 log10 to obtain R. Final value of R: -0.06 mag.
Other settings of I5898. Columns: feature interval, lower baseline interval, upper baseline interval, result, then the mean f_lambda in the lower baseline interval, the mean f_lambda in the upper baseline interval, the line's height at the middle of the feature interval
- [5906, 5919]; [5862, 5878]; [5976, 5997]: 0.5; 22.5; 22.1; 22.3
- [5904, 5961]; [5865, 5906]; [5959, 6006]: -1.5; 21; 22.2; 21.6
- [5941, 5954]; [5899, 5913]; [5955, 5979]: 0.0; 21.8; 22.3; 22.1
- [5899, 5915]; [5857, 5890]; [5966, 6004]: 0.3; 21.9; 22.2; 22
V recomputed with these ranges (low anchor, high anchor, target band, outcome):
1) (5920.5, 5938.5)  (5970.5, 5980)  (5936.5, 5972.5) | -0.2 angstrom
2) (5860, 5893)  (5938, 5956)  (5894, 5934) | 0.9 angstrom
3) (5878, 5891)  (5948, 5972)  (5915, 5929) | -0.2 angstrom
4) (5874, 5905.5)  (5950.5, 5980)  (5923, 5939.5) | -0.8 angstrom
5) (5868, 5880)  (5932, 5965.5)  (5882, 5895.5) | 2.0 angstrom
